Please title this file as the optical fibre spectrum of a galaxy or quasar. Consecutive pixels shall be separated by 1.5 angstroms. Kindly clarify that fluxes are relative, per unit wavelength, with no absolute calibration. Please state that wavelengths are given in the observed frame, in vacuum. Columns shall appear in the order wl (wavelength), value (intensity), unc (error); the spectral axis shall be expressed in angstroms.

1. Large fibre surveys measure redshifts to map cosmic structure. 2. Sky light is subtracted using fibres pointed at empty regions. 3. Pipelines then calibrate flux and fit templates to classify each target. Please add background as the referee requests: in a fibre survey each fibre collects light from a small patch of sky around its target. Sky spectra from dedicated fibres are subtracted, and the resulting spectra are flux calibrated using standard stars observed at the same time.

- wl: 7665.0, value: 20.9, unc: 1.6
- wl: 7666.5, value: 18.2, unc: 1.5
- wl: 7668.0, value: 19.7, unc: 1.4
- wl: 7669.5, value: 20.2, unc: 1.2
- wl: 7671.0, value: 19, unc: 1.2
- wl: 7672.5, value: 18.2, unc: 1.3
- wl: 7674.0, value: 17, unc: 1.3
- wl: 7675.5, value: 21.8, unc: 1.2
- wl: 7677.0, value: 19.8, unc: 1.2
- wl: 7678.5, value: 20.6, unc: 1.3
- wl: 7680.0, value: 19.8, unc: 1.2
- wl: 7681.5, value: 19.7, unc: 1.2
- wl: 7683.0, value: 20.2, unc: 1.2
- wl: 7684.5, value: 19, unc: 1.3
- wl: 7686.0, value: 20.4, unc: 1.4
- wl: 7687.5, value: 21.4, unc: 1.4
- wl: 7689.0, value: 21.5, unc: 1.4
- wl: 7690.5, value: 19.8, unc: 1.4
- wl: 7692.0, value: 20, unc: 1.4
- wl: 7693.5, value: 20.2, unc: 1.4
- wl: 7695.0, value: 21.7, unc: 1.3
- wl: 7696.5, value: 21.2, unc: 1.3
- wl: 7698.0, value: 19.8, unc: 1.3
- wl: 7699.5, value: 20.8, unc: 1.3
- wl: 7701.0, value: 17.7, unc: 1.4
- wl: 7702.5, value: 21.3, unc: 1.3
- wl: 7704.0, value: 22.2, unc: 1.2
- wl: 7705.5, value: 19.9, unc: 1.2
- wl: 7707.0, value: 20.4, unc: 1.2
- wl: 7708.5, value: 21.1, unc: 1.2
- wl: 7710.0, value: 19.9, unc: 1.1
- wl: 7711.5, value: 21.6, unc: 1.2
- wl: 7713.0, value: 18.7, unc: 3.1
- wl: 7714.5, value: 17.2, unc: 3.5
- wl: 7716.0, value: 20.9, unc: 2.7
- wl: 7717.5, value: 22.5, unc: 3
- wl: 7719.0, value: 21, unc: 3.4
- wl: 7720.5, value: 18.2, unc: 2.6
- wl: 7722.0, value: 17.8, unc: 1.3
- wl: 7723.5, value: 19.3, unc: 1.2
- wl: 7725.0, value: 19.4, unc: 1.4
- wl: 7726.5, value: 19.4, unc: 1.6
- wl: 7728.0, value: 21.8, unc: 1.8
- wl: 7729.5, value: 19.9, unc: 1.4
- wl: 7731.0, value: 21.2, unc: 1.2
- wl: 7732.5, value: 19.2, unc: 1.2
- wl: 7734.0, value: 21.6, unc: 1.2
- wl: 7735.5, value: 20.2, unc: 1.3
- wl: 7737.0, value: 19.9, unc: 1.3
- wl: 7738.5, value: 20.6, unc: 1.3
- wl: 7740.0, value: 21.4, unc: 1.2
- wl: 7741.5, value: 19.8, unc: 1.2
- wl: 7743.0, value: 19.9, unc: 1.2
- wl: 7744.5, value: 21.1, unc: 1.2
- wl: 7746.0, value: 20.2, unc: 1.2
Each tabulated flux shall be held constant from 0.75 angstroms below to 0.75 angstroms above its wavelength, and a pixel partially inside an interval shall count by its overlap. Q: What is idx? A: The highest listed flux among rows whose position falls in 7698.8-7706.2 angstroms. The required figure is 22.2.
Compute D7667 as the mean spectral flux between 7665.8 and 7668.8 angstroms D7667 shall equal 19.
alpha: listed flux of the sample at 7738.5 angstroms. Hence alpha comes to 20.6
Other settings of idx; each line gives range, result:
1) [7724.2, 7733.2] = 21.8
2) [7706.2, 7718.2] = 22.5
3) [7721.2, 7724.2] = 19.3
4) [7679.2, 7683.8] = 20.2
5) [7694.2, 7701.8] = 21.7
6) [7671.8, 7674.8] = 18.2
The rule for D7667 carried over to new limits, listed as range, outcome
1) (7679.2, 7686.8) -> 19.8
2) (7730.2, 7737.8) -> 20.4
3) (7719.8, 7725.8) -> 18.7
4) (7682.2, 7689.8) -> 20.5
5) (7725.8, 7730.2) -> 20.4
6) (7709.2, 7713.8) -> 20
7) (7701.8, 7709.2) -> 21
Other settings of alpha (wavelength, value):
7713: 18.7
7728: 21.8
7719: 21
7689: 21.5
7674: 17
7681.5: 19.7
